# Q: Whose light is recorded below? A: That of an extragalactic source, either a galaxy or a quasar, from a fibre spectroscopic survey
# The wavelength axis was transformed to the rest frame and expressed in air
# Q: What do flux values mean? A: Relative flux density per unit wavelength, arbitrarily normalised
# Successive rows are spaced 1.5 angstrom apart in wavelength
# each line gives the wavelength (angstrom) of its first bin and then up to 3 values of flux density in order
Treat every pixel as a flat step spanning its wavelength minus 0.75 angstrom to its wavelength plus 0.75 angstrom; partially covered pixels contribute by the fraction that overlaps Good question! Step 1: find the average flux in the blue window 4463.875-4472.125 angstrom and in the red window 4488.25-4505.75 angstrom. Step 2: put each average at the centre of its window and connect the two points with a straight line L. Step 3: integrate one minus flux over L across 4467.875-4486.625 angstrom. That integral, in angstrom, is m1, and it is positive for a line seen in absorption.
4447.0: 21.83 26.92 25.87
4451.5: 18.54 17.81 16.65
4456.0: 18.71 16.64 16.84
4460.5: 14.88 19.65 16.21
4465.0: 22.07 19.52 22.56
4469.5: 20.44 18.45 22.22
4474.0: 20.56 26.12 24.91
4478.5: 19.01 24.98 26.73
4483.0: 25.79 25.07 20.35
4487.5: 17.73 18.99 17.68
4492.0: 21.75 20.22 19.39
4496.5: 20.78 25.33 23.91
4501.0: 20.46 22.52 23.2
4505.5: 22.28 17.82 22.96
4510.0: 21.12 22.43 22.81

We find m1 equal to -1.92 angstrom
